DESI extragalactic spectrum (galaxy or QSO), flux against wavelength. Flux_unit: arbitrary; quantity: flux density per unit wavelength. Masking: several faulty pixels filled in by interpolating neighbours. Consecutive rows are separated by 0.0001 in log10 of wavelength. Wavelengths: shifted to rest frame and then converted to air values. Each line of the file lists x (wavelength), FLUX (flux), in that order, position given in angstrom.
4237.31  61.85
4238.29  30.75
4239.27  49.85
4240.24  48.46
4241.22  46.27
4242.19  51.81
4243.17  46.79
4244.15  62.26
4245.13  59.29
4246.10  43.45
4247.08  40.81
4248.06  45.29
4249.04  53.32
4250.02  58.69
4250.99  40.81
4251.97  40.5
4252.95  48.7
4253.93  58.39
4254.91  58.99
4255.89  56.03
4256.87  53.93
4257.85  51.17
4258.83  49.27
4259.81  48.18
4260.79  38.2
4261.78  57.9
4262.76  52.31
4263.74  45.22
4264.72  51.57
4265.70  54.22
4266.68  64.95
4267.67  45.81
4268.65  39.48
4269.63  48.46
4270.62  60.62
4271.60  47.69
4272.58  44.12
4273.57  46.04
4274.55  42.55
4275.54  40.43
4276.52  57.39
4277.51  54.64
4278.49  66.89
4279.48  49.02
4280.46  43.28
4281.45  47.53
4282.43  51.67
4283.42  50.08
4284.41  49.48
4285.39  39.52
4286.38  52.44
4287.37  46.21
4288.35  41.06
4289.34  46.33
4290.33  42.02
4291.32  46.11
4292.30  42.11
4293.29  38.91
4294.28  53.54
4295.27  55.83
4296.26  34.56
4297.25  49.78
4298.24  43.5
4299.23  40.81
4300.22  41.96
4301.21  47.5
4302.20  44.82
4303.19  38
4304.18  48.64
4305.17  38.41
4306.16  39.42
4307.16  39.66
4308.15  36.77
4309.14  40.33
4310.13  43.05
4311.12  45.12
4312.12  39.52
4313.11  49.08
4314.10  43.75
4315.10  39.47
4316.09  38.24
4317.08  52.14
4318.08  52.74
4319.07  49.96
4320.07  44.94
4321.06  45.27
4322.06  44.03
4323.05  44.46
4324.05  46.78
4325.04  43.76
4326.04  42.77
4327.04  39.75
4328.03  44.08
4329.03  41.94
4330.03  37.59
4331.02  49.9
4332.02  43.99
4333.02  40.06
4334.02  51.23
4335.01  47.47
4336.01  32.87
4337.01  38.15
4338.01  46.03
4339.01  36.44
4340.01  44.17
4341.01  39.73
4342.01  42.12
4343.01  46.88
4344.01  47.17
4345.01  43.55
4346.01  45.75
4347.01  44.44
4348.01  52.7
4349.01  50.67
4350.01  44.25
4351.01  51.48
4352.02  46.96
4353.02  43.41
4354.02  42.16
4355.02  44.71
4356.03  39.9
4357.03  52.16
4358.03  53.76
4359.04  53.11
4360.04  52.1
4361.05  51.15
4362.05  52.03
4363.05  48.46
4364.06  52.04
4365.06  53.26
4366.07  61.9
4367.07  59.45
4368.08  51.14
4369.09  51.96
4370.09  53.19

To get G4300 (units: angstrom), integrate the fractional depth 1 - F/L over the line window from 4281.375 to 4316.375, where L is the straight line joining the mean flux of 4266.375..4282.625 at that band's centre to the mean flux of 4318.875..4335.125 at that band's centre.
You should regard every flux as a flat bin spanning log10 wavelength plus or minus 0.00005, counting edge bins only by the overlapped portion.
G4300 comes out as 2.5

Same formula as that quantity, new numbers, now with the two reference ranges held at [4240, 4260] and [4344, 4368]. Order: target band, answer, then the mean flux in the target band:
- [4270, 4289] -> 0.5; 48.9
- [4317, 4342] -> 3.0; 43.8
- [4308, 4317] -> 1.4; 42.4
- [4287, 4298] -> 1.1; 45.1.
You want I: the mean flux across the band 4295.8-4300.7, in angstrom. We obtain 42.2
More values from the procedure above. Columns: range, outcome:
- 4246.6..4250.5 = 49.5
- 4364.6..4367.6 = 58.1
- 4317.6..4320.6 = 49.2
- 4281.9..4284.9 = 50.4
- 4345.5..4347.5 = 45.1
